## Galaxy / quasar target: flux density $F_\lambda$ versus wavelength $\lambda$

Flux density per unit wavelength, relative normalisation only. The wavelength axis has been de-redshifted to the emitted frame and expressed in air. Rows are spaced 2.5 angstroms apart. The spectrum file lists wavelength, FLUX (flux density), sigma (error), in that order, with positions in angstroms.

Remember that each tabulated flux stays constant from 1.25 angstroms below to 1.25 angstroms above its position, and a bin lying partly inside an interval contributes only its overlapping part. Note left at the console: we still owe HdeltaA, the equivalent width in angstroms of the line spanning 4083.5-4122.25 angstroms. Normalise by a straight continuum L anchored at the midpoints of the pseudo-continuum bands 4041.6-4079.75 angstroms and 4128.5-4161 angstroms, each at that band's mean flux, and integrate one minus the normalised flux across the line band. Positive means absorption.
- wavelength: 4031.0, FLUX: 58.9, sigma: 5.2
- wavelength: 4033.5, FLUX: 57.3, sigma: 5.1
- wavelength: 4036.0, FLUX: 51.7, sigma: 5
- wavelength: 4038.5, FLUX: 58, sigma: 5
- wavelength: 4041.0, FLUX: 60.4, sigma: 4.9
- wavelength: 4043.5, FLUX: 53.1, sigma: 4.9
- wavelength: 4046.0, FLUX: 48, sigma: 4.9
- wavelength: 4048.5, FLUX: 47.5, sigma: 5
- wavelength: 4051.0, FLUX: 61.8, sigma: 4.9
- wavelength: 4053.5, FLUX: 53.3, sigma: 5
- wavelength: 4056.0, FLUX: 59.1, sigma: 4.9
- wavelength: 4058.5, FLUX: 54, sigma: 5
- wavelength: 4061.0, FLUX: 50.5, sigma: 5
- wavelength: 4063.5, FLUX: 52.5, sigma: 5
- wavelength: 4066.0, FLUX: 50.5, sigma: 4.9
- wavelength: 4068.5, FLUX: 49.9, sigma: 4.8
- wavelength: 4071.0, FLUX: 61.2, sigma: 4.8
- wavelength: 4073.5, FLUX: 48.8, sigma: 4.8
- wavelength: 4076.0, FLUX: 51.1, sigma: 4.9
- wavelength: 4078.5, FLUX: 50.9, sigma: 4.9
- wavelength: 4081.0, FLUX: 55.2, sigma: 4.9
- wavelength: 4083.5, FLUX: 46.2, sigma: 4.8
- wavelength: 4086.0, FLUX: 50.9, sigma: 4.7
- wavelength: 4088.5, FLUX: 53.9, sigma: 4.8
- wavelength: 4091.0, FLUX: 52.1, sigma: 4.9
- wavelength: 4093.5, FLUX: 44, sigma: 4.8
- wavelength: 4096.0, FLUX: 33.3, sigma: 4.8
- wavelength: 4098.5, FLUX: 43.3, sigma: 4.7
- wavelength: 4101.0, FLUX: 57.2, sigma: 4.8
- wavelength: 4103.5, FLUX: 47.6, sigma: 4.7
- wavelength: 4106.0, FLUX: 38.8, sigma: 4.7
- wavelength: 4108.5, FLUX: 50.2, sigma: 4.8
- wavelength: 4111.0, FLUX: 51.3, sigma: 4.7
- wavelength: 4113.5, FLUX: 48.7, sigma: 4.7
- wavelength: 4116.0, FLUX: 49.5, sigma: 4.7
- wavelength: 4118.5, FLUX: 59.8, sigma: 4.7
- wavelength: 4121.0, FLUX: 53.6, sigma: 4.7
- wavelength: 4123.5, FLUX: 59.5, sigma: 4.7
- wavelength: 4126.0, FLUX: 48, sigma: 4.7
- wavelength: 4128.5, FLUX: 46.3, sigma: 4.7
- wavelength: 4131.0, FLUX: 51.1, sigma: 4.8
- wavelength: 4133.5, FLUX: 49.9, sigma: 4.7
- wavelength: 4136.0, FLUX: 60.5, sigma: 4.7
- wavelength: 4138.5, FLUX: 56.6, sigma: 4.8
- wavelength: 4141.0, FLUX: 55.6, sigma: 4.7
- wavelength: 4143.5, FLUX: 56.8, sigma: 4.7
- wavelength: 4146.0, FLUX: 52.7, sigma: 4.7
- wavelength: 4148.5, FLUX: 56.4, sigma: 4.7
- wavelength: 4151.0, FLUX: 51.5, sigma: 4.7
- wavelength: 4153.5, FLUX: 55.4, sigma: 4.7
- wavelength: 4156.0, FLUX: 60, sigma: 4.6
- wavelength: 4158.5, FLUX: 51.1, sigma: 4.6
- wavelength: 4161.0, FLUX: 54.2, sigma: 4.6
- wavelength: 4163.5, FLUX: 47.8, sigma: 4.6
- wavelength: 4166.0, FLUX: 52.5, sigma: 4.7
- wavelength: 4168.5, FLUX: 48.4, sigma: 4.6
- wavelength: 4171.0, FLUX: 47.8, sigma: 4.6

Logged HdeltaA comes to 3.50 angstroms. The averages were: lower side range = 52.9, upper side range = 54.5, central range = 48.9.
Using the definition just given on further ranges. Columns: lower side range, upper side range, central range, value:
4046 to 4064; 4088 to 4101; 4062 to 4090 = -1.3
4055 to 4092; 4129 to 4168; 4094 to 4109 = 2.3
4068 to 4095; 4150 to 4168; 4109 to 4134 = 0.2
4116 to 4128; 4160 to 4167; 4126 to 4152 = -0.3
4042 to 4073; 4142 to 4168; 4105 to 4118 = 1.2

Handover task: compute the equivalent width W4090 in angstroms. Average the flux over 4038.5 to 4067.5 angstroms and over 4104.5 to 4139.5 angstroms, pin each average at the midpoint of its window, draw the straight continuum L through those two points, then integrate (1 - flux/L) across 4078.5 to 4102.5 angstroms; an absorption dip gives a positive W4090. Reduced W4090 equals 1.86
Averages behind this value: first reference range 53.9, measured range 48.6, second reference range 51.6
